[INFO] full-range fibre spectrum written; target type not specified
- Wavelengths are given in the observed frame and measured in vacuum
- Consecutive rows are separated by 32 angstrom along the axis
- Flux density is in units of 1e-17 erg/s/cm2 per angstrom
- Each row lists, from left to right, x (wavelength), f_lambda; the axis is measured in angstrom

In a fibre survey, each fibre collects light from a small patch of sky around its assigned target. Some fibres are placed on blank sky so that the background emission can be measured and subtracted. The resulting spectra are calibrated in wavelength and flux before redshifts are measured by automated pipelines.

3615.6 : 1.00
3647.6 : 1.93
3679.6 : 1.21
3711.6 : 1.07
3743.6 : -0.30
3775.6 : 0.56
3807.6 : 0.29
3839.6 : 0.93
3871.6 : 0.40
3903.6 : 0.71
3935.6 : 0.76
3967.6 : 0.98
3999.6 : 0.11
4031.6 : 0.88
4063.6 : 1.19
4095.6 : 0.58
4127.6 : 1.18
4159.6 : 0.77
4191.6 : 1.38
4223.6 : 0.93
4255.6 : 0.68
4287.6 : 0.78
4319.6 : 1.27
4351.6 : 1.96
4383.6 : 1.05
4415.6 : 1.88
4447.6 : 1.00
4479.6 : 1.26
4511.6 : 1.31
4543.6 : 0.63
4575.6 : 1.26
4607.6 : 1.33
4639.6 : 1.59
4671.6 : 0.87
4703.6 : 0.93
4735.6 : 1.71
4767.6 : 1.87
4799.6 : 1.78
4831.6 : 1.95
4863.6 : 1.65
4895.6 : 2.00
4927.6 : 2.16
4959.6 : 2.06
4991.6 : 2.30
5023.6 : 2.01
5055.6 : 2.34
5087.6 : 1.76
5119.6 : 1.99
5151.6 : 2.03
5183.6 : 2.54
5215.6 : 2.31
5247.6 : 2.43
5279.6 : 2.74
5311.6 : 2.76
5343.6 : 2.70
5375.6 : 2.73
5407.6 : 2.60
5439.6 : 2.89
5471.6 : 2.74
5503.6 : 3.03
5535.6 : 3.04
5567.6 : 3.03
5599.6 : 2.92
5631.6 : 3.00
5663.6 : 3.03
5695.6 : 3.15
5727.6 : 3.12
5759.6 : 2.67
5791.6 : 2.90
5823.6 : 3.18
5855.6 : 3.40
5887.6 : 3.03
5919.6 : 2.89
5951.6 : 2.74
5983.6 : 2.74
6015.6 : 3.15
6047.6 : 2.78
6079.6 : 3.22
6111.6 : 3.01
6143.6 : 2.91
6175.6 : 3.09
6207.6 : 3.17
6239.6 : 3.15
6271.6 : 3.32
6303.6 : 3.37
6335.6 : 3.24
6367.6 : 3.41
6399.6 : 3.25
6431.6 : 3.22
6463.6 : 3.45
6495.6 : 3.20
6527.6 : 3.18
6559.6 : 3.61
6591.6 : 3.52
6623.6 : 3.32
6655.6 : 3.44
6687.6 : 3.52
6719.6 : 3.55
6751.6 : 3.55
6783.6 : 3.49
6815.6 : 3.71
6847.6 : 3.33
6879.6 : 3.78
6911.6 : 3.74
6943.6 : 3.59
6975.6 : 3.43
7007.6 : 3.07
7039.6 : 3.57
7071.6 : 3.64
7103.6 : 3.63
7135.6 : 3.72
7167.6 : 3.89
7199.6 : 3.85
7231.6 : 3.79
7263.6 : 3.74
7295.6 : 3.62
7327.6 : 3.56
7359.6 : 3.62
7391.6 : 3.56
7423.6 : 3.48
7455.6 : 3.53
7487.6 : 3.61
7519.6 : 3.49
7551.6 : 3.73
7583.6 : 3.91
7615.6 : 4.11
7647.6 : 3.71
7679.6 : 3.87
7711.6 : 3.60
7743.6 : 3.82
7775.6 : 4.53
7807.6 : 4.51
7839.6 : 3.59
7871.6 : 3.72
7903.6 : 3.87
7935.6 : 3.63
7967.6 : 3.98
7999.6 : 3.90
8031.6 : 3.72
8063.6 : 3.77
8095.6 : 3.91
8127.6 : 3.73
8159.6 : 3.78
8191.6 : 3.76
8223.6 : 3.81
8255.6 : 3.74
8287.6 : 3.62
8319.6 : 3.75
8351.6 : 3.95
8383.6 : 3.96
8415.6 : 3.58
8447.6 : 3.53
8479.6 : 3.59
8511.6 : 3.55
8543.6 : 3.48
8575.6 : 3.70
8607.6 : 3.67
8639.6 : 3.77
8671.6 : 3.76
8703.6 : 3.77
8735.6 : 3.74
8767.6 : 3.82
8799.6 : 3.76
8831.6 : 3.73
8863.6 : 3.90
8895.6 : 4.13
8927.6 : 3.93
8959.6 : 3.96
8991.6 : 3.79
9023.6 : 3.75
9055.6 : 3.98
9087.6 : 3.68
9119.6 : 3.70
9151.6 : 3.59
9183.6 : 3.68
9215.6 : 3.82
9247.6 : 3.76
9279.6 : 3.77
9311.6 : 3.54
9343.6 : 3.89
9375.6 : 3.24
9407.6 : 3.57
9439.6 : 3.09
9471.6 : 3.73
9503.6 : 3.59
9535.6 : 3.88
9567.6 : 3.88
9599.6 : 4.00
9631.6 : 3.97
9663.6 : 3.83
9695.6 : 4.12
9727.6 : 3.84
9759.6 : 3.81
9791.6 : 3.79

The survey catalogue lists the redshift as 0.19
